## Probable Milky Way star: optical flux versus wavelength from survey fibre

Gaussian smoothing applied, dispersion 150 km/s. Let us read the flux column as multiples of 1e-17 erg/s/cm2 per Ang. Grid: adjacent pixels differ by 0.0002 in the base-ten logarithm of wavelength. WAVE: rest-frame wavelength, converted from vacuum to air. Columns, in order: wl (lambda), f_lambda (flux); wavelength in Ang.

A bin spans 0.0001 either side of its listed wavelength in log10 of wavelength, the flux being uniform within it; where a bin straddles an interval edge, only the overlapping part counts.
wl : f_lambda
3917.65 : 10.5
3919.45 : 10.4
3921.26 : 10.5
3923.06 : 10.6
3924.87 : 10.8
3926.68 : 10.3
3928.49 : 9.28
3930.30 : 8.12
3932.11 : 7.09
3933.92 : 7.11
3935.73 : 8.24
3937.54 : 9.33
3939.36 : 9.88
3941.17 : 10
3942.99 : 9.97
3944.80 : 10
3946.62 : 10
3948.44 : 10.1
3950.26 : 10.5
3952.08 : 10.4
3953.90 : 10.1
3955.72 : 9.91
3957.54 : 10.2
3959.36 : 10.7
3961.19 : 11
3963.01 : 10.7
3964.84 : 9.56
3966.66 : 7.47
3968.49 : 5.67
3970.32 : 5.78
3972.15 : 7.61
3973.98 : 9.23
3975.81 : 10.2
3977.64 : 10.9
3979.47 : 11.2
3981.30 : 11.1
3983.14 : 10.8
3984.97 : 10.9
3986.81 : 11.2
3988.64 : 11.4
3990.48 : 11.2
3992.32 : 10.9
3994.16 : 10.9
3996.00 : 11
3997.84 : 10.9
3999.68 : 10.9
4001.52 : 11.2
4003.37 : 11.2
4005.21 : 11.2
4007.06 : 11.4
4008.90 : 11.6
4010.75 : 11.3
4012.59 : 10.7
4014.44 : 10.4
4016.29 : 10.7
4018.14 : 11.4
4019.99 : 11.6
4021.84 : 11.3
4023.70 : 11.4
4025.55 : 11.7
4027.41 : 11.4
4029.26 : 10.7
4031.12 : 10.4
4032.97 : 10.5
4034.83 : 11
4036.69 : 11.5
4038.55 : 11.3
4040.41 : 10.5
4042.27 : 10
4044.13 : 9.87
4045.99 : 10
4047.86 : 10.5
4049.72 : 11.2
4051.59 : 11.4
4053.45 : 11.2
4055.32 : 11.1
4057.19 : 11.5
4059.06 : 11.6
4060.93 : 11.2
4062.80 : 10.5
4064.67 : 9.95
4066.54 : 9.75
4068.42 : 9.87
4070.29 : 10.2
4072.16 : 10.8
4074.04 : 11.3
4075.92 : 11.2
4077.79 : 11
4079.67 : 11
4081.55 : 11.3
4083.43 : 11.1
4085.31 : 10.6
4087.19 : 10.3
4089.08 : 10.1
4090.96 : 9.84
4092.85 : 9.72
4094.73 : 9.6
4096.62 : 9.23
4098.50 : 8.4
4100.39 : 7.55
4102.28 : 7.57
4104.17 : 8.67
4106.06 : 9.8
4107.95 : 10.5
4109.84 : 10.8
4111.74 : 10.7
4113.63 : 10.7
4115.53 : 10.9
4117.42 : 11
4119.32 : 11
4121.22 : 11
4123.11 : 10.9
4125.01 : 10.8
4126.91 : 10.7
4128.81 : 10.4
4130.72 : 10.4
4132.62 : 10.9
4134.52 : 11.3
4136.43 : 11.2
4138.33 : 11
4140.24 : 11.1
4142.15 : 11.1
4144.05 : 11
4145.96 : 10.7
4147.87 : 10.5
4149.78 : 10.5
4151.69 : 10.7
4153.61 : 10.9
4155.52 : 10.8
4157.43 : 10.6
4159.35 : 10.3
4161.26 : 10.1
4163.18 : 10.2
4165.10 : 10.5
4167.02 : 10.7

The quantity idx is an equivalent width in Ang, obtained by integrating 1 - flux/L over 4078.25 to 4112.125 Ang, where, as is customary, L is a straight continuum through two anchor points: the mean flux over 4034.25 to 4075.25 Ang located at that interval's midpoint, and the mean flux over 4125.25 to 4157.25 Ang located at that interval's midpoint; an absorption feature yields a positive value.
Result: 3.0 Ang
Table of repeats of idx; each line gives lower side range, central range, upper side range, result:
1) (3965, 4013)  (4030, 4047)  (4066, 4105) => -0.74 Ang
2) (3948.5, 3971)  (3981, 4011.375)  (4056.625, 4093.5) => -4.14 Ang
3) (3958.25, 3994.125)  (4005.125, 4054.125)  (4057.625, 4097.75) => -3.64 Ang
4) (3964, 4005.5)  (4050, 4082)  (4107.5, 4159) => -1.18 Ang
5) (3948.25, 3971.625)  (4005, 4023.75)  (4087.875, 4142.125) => -2.96 Ang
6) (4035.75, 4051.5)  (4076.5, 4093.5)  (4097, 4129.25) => -0.45 Ang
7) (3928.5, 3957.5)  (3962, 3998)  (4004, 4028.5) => 1.52 Ang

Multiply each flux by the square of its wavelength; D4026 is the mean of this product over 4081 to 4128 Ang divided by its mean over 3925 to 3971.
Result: 1.17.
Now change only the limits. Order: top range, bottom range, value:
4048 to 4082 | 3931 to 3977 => 1.25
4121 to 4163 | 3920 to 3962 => 1.22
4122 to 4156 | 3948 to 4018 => 1.13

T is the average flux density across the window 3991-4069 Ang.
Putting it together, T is 10.9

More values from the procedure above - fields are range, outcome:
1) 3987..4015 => 11.1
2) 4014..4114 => 10.5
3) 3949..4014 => 10.3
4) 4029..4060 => 10.8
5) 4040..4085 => 10.8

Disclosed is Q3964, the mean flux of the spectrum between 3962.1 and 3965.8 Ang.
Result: 10.1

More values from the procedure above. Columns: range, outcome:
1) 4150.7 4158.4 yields 10.7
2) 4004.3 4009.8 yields 11.4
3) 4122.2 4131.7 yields 10.6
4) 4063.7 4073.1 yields 10.1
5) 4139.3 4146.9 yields 11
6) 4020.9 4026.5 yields 11.5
